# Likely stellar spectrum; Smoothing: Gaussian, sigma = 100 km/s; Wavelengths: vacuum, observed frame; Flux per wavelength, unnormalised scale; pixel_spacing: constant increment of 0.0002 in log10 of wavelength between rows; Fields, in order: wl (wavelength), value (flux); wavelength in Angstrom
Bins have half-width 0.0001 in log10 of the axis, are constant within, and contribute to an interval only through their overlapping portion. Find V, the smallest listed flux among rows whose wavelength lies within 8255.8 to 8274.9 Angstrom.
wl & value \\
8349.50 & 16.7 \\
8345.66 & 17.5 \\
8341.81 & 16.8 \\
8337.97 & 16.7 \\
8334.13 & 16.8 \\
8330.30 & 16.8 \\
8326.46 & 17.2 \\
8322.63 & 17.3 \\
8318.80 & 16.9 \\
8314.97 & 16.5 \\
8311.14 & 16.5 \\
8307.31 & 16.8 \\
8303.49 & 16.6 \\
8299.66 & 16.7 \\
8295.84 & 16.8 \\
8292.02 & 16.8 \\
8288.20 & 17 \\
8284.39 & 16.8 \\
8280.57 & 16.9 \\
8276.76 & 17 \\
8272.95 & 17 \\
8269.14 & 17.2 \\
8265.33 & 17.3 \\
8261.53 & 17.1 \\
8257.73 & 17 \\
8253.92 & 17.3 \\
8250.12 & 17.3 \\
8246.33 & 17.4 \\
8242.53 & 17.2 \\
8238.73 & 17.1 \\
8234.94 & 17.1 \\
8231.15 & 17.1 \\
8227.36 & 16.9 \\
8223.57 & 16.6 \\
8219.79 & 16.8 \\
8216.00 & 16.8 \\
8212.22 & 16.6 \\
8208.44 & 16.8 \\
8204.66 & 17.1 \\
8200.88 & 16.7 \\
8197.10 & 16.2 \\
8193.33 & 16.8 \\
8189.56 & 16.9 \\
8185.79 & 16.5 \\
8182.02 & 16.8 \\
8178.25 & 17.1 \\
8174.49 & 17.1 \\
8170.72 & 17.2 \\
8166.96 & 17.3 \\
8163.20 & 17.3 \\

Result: 17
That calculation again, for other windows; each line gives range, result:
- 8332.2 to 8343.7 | 16.7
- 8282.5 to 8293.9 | 16.8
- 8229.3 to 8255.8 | 17.1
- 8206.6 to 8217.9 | 16.6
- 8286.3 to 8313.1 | 16.5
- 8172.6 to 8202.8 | 16.2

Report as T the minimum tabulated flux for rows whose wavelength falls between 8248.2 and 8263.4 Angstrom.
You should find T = 17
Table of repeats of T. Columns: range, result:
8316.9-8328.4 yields 16.9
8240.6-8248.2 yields 17.2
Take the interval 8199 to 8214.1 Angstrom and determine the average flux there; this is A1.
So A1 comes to 16.8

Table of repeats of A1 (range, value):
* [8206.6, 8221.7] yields 16.8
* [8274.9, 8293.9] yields 16.9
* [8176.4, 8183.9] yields 16.9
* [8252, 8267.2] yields 17.2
